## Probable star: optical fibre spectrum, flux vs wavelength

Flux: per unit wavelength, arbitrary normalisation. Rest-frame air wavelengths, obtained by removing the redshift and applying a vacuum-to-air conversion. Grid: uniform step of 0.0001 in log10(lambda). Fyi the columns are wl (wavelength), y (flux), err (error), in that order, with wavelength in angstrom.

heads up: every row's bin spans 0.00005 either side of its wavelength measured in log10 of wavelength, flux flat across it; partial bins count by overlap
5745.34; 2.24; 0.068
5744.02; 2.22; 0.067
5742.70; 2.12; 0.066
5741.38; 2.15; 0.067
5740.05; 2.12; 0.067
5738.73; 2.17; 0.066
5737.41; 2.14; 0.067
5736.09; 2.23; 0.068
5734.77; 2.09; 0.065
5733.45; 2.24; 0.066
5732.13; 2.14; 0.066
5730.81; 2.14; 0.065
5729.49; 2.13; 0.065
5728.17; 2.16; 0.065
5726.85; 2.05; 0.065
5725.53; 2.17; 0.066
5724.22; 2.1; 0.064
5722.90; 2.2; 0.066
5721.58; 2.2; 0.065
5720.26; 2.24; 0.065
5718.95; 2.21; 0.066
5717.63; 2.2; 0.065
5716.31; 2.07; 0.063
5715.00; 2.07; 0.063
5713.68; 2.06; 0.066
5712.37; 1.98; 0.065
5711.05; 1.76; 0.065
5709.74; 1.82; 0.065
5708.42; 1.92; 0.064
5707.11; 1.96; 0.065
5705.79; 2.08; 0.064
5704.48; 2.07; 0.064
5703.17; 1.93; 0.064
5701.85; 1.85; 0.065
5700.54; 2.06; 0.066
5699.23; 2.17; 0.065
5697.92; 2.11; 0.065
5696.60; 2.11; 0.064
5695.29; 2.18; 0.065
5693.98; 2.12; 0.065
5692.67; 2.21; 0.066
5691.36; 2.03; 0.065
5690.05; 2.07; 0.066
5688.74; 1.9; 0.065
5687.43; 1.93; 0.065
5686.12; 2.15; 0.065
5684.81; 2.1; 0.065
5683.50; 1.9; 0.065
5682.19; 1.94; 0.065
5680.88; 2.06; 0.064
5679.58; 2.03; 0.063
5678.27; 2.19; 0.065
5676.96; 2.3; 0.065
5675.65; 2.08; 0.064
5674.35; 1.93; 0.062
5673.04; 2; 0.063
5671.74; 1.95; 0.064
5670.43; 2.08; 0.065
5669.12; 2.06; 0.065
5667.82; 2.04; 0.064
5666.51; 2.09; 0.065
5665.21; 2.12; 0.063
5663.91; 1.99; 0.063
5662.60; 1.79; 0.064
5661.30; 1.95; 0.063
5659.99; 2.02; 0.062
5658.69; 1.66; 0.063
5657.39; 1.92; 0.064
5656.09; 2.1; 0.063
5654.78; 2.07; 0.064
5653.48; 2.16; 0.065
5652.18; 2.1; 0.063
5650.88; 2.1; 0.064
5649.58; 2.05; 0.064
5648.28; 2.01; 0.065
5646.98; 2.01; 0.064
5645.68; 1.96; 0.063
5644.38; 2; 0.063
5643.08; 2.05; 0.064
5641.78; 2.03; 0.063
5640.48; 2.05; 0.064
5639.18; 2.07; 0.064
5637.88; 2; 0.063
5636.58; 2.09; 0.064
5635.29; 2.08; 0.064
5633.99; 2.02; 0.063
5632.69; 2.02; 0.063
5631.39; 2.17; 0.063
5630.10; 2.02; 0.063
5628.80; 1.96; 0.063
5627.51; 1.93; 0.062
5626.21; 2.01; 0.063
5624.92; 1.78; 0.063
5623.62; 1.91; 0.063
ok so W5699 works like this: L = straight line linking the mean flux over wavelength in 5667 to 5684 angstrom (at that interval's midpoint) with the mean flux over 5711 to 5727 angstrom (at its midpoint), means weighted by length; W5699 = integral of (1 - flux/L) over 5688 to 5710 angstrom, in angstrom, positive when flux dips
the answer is 0.5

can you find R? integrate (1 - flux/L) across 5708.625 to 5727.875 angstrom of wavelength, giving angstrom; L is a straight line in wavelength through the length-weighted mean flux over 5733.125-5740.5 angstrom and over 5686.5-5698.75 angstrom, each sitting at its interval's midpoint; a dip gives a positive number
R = 0.4 angstrom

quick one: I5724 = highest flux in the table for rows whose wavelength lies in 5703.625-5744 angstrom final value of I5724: 2.24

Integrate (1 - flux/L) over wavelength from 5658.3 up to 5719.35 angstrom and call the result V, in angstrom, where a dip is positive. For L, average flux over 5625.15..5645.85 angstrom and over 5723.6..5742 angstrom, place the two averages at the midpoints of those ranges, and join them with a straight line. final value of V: 1.8 angstrom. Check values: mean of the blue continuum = 2.03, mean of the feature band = 2.03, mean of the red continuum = 2.15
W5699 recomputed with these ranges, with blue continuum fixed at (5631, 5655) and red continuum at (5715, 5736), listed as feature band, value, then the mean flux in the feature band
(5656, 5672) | 0.8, 1.98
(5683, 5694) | 0.3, 2.04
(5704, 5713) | 0.8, 1.94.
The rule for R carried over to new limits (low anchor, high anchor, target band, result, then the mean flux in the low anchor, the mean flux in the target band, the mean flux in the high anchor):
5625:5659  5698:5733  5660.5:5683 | 0.1 angstrom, 2.02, 2.03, 2.07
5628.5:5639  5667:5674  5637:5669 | 0.3 angstrom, 2.05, 2.02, 2.02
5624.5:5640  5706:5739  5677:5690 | 0.2 angstrom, 2.02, 2.04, 2.1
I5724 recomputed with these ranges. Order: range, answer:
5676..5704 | 2.3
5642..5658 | 2.16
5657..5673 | 2.12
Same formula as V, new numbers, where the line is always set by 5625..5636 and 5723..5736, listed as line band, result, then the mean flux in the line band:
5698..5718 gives 1.1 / 2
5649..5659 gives 0.1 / 2.03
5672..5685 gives 0.2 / 2.05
